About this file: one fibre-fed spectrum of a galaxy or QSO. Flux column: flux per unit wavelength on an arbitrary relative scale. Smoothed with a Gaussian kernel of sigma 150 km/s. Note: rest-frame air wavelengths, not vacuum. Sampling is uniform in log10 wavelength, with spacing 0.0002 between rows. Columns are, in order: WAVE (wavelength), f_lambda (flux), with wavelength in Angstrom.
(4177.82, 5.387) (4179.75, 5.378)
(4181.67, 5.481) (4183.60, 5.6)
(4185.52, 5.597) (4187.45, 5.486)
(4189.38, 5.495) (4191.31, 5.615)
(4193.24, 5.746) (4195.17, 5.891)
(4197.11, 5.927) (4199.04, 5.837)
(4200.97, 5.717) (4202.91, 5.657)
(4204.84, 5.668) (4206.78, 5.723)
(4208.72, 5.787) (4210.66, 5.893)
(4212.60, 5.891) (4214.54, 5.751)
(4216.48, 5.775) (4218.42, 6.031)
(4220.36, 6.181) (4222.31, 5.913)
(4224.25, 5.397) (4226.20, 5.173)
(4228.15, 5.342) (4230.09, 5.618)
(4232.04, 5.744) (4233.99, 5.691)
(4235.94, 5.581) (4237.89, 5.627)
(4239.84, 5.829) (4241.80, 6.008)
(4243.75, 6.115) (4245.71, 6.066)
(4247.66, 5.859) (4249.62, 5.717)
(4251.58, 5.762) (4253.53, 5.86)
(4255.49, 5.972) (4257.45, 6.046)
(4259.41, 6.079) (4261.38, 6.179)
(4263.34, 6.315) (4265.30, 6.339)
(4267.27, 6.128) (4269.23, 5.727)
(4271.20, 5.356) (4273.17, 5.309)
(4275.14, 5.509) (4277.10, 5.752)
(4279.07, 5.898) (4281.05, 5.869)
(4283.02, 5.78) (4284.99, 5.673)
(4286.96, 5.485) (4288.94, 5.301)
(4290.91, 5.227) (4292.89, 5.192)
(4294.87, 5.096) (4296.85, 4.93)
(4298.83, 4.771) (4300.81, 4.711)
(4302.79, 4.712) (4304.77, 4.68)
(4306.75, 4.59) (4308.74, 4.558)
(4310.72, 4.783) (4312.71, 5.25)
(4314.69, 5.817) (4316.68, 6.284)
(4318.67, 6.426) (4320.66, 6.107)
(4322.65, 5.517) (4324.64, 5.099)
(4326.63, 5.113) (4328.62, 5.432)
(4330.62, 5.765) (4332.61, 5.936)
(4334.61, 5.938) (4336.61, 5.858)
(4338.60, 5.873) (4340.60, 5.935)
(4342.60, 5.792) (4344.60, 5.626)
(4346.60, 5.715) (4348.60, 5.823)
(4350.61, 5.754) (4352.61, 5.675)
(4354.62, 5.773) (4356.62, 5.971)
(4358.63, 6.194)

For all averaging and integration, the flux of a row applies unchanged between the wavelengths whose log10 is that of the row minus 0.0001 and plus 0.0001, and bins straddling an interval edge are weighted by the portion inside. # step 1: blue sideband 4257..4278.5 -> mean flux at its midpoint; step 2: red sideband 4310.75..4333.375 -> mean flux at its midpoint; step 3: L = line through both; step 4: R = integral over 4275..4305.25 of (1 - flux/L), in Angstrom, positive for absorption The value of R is 2.63 Angstrom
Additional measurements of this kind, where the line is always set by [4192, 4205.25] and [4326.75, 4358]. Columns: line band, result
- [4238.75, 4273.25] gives -1.0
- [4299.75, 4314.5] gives 2.5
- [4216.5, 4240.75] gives 0.4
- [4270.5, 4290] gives 0.6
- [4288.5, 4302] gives 1.8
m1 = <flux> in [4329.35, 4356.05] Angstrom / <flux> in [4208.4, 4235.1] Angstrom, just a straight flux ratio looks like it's 1.01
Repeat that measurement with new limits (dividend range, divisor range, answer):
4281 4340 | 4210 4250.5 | 0.93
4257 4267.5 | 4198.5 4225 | 1.07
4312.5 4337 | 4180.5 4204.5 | 1.01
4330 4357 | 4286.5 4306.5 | 1.17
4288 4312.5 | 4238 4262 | 0.82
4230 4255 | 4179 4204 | 1.03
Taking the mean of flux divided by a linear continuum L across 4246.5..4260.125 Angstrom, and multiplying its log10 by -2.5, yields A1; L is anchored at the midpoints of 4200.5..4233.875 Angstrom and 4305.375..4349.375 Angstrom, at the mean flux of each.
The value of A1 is -0.04 mag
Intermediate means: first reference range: 5.72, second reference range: 5.59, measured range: 5.9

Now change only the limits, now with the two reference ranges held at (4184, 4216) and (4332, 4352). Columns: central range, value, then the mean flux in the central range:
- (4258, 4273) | -0.04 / 5.98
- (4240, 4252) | -0.03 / 5.92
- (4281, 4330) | 0.10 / 5.29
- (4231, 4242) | 0.01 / 5.72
